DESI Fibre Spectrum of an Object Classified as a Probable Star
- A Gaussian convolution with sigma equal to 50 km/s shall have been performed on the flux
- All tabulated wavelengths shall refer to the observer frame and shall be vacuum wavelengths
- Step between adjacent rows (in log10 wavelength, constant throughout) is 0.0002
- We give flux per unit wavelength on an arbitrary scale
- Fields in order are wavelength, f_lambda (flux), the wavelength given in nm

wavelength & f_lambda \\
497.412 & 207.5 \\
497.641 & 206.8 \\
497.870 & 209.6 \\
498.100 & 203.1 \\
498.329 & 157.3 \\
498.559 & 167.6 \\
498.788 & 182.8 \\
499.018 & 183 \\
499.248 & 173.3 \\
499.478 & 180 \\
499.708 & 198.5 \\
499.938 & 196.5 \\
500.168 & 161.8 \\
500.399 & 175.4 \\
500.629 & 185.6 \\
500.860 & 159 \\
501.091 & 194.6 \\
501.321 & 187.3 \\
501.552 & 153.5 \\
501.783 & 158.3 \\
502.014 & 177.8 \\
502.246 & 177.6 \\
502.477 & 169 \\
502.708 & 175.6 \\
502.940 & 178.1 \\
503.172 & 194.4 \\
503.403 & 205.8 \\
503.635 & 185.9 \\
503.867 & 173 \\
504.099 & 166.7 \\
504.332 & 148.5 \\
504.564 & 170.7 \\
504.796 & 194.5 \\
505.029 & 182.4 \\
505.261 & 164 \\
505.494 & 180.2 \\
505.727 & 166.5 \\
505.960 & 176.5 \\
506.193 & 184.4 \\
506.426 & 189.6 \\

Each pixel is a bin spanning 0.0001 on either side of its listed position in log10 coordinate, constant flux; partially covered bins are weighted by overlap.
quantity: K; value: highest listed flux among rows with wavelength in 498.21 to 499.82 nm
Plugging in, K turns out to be 198.5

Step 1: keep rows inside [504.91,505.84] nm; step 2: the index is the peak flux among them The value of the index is 182.4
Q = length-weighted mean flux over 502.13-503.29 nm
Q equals 179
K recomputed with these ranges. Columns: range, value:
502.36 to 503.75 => 205.8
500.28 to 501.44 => 194.6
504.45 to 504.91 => 194.5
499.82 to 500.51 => 196.5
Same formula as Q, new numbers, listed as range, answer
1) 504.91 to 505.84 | 173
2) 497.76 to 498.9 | 184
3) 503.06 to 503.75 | 196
